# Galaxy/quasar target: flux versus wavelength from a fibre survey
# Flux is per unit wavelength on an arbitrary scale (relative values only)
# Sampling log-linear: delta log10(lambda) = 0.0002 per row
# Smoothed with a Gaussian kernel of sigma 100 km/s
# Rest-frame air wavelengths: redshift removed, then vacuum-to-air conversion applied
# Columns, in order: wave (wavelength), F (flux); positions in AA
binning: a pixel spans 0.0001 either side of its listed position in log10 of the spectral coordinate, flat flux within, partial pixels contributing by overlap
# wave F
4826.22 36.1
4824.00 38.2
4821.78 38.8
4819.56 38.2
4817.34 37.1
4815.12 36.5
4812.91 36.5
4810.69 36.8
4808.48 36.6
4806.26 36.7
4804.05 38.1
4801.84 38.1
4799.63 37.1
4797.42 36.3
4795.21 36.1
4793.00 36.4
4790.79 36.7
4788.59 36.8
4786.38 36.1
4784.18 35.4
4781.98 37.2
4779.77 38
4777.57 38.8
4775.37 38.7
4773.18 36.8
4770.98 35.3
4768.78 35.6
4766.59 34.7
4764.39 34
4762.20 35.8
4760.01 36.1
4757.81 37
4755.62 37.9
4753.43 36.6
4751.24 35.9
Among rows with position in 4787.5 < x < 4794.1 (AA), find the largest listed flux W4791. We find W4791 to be 36.8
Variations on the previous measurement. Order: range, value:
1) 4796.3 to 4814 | 38.1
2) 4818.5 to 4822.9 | 38.8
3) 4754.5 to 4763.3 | 37.9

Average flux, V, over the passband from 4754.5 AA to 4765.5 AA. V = 36.1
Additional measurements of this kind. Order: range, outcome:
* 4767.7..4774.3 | 35.9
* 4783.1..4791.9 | 36.3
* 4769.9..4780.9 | 37.5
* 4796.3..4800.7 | 36.7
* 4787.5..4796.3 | 36.5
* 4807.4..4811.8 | 36.7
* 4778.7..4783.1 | 37.5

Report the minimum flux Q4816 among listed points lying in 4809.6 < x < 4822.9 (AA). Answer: 36.5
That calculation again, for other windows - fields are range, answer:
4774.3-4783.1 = 37.2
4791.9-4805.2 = 36.1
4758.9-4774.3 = 34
